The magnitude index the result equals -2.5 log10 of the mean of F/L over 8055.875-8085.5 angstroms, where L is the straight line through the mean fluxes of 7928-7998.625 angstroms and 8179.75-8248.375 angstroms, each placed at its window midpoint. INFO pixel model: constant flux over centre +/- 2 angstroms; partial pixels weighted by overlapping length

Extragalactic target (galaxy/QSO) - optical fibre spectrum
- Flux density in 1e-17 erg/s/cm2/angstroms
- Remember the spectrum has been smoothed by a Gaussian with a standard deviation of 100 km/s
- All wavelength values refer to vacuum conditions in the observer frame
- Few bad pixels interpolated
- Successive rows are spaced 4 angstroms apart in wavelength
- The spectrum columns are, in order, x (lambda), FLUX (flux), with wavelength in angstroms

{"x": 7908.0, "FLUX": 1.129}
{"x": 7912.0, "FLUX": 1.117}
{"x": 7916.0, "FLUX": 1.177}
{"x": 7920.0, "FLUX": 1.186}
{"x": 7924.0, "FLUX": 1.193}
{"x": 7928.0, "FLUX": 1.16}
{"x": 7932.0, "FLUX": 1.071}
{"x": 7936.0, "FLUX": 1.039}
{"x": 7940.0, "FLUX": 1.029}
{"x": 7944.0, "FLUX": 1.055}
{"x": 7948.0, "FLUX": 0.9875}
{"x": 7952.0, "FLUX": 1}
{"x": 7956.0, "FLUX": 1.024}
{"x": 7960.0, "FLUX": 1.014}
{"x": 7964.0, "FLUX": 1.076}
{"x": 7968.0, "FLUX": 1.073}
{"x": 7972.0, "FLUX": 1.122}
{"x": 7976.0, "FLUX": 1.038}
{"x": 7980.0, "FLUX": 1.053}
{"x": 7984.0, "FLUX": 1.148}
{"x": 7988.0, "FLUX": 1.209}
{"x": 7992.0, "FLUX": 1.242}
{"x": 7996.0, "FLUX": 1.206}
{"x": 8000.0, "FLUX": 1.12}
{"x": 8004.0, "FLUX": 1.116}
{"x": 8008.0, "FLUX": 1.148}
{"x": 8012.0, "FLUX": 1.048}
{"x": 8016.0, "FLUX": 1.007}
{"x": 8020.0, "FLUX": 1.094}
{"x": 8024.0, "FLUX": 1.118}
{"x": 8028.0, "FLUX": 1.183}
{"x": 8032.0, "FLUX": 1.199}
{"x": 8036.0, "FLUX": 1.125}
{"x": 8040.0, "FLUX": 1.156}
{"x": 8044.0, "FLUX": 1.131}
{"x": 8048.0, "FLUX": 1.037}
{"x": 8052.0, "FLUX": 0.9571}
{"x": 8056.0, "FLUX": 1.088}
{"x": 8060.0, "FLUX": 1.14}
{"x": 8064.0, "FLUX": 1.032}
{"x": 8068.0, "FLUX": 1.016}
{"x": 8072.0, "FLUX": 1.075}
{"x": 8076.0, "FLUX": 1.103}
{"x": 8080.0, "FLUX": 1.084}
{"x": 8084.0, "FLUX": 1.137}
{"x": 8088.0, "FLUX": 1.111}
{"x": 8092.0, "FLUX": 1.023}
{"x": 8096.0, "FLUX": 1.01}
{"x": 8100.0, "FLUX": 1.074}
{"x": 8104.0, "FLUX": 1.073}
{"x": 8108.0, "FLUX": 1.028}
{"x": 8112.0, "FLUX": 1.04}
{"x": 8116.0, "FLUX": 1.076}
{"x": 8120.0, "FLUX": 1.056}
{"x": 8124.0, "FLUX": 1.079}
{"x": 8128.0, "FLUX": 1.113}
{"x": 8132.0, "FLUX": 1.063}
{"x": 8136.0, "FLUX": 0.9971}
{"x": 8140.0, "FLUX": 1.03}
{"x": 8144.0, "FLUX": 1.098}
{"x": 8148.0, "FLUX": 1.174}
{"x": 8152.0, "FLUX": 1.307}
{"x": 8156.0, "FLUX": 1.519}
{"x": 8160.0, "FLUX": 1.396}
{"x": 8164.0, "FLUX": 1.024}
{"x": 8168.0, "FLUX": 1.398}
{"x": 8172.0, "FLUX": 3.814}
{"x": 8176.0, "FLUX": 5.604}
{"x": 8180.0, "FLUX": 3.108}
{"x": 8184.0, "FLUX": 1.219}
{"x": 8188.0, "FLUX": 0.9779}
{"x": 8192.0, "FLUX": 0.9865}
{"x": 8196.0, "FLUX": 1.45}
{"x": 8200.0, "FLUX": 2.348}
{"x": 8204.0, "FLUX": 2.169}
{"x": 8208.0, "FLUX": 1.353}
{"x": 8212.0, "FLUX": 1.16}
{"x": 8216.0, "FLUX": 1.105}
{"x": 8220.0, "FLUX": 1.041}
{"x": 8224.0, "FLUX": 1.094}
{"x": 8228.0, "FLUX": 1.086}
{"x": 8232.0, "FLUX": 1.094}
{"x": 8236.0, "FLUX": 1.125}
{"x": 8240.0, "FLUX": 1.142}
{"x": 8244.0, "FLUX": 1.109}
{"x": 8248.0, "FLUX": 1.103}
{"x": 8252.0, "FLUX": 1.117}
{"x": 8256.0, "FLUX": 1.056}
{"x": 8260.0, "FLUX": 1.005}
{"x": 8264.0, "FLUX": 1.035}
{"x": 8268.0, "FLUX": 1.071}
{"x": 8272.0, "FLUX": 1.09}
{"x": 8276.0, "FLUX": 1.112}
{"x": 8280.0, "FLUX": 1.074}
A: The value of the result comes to 0.102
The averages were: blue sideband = 1.08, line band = 1.08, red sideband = 1.33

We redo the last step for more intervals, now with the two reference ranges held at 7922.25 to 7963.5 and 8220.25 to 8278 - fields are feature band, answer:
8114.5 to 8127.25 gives 0.000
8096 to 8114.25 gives 0.024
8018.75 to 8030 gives -0.068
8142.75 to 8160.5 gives -0.203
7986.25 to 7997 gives -0.151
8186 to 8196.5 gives -0.012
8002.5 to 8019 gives -0.016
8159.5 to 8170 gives -0.164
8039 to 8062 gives -0.014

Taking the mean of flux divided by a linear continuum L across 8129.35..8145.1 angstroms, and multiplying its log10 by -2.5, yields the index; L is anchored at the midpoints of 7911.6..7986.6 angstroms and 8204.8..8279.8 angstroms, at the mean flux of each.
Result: 0.061 mag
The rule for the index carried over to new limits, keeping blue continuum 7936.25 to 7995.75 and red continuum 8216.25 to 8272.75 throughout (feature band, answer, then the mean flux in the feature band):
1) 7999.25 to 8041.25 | -0.04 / 1.12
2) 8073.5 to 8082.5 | -0.01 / 1.09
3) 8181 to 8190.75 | -0.19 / 1.3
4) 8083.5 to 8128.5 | 0.02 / 1.06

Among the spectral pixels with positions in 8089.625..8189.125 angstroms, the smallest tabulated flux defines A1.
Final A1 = 0.9779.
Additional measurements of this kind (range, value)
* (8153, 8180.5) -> 1.024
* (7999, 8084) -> 0.9571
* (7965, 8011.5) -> 1.038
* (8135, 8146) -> 0.9971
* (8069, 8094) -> 1.023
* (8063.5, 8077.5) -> 1.016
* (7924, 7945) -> 1.029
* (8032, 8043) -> 1.125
